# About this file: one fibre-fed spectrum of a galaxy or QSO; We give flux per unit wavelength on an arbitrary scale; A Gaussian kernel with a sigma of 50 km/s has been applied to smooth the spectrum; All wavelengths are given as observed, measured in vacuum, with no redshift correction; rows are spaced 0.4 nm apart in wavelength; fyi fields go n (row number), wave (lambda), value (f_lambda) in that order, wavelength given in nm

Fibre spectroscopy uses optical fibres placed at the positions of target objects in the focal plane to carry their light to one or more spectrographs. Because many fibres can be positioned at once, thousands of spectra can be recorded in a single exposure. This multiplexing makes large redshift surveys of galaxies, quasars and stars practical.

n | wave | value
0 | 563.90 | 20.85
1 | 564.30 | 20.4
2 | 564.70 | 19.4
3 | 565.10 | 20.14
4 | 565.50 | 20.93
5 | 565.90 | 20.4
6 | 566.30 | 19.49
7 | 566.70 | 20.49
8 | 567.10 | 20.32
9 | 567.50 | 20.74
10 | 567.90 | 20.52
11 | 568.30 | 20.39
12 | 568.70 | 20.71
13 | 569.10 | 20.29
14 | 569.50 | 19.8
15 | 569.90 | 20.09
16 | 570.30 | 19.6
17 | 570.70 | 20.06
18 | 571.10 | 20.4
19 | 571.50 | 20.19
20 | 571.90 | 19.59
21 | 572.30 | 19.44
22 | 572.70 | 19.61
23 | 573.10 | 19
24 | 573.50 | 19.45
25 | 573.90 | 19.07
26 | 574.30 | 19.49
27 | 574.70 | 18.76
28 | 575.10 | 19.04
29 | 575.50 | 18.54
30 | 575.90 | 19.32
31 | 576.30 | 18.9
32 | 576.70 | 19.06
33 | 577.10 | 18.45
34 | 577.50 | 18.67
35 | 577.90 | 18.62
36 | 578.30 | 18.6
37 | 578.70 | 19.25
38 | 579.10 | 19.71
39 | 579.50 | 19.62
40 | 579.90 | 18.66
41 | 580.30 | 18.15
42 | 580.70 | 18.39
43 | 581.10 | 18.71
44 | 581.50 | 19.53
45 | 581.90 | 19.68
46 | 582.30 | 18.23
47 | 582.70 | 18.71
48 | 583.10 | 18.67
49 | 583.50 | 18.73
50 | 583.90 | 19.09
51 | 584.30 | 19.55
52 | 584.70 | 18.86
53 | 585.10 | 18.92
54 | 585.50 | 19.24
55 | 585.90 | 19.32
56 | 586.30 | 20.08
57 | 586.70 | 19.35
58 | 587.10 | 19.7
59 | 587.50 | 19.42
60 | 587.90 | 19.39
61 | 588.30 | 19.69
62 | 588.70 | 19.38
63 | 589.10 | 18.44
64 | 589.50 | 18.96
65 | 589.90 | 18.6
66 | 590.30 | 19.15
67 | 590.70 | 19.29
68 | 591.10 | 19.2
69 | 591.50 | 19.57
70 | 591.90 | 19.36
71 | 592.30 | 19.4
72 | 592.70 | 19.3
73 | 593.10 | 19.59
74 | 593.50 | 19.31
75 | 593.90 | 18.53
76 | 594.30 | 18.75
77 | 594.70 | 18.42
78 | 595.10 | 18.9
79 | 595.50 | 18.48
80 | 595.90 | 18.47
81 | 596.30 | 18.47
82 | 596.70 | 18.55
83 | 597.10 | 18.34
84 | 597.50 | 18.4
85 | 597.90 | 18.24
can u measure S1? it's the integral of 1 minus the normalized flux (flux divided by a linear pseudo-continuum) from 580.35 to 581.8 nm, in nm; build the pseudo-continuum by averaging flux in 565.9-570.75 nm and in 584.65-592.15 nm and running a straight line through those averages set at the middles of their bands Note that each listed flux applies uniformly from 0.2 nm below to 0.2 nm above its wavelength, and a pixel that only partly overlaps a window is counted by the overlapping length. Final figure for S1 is 0.056 nm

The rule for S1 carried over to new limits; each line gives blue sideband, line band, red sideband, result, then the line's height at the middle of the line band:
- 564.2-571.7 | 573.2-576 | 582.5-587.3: 0.10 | 19.8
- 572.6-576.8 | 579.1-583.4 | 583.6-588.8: 0.09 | 19.3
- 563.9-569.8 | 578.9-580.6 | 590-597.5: 0.06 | 19.6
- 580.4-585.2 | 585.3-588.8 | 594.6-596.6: -0.13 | 18.8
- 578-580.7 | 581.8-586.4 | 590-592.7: 0.01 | 19.1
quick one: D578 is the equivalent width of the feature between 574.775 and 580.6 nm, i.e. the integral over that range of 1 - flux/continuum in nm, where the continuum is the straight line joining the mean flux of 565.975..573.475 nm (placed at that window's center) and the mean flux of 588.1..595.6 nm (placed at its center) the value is 0.24 nm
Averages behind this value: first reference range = 20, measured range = 18.9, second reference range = 19.1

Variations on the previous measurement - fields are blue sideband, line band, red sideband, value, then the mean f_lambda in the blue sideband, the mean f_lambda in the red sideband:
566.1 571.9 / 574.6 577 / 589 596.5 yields 0.11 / 20.2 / 19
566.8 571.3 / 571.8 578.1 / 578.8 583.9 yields 0.18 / 20.3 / 18.9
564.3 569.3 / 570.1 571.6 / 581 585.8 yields 0.00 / 20.3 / 19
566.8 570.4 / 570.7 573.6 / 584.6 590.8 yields 0.06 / 20.3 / 19.2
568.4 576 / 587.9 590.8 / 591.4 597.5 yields -0.01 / 19.6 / 18.9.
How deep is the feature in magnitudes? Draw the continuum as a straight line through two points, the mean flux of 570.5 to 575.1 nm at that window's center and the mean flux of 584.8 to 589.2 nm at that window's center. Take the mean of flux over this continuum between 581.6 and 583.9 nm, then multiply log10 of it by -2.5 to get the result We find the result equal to 0.03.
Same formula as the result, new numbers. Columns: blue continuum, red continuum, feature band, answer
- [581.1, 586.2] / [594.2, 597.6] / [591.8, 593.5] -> -0.04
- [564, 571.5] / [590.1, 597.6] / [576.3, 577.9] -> 0.06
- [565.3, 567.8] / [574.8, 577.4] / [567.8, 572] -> -0.02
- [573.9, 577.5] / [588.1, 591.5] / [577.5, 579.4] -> 0.00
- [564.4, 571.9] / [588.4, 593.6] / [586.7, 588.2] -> -0.01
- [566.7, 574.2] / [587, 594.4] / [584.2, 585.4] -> 0.02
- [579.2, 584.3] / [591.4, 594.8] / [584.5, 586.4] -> -0.02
